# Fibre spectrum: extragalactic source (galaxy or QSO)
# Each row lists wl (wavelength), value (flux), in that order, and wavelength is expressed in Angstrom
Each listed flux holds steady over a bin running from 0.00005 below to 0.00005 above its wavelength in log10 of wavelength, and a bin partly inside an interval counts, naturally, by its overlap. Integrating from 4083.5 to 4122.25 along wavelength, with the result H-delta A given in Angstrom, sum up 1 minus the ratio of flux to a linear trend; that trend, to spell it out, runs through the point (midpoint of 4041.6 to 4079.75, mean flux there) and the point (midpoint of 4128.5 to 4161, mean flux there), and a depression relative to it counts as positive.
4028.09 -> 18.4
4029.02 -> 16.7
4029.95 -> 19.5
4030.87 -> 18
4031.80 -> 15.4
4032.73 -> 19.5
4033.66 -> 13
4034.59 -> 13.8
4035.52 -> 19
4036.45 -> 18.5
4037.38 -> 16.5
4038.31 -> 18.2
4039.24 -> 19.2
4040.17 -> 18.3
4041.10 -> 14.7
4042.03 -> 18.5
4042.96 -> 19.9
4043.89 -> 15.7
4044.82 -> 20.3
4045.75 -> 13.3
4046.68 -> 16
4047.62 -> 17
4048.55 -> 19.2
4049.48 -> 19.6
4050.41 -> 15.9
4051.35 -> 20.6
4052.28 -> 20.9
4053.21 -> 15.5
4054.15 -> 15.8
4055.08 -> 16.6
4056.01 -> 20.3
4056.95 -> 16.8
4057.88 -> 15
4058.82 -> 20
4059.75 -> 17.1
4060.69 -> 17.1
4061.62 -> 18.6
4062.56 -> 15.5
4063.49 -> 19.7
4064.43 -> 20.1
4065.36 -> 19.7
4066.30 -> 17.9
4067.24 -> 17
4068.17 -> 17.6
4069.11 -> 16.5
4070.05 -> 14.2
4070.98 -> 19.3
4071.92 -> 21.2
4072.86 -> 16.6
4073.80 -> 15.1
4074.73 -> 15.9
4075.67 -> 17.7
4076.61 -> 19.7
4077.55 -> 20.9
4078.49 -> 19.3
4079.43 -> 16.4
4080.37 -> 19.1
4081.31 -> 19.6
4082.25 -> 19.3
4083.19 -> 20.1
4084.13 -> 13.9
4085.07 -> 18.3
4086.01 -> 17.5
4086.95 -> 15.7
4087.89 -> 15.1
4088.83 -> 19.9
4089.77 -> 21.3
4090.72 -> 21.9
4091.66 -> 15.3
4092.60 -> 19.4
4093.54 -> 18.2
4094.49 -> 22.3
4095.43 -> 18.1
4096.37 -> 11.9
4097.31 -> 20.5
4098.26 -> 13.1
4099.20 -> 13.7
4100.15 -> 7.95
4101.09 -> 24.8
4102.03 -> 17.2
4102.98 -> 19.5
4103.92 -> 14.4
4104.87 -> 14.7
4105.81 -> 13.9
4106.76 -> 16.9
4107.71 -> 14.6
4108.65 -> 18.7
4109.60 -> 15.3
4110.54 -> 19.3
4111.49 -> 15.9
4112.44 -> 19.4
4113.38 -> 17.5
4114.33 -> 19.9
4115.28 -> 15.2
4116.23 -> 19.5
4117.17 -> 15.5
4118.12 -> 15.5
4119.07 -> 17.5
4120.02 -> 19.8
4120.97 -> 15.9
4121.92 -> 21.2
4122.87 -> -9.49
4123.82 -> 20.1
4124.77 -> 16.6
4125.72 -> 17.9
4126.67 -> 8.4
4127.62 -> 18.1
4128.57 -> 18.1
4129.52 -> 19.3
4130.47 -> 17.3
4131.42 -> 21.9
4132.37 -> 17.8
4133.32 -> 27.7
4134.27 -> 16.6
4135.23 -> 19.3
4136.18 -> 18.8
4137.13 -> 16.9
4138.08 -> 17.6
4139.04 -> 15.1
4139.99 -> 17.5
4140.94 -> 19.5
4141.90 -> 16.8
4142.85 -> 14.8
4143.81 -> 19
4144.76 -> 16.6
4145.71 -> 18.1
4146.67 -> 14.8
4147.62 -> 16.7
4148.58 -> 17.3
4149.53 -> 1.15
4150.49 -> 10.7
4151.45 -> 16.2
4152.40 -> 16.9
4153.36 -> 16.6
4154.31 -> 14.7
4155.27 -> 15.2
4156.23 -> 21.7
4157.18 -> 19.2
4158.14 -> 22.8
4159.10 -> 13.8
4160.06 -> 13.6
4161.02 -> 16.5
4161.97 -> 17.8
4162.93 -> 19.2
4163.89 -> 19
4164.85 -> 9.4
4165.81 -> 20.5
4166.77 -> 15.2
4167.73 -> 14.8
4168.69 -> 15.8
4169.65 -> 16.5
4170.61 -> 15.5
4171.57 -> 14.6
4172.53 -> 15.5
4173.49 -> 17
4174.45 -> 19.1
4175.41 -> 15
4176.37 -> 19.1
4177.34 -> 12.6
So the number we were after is 0.4 Angstrom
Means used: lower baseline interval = 17.8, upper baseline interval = 17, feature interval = 17.2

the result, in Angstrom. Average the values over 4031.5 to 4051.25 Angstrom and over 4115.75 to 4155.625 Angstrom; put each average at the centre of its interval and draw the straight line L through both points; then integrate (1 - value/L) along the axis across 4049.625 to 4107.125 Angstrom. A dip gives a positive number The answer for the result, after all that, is -2.4 Angstrom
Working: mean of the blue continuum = 17.3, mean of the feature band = 17.6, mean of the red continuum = 16.3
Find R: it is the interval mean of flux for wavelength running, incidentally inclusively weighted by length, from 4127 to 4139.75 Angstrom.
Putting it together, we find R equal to 18.7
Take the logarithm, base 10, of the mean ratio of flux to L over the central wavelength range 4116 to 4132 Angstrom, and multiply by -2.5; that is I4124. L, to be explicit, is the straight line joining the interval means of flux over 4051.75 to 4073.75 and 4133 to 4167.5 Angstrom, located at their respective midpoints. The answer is 0.06 mag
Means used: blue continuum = 17.7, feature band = 16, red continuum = 16.7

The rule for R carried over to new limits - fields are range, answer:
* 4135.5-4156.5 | 16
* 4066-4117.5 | 17.5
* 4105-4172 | 16.5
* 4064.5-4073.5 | 17.8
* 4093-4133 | 16.6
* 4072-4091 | 18.2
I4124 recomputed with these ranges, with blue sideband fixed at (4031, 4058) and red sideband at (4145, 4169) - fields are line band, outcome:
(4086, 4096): -0.11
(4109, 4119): -0.05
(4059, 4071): -0.04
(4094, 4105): 0.01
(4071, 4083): -0.09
